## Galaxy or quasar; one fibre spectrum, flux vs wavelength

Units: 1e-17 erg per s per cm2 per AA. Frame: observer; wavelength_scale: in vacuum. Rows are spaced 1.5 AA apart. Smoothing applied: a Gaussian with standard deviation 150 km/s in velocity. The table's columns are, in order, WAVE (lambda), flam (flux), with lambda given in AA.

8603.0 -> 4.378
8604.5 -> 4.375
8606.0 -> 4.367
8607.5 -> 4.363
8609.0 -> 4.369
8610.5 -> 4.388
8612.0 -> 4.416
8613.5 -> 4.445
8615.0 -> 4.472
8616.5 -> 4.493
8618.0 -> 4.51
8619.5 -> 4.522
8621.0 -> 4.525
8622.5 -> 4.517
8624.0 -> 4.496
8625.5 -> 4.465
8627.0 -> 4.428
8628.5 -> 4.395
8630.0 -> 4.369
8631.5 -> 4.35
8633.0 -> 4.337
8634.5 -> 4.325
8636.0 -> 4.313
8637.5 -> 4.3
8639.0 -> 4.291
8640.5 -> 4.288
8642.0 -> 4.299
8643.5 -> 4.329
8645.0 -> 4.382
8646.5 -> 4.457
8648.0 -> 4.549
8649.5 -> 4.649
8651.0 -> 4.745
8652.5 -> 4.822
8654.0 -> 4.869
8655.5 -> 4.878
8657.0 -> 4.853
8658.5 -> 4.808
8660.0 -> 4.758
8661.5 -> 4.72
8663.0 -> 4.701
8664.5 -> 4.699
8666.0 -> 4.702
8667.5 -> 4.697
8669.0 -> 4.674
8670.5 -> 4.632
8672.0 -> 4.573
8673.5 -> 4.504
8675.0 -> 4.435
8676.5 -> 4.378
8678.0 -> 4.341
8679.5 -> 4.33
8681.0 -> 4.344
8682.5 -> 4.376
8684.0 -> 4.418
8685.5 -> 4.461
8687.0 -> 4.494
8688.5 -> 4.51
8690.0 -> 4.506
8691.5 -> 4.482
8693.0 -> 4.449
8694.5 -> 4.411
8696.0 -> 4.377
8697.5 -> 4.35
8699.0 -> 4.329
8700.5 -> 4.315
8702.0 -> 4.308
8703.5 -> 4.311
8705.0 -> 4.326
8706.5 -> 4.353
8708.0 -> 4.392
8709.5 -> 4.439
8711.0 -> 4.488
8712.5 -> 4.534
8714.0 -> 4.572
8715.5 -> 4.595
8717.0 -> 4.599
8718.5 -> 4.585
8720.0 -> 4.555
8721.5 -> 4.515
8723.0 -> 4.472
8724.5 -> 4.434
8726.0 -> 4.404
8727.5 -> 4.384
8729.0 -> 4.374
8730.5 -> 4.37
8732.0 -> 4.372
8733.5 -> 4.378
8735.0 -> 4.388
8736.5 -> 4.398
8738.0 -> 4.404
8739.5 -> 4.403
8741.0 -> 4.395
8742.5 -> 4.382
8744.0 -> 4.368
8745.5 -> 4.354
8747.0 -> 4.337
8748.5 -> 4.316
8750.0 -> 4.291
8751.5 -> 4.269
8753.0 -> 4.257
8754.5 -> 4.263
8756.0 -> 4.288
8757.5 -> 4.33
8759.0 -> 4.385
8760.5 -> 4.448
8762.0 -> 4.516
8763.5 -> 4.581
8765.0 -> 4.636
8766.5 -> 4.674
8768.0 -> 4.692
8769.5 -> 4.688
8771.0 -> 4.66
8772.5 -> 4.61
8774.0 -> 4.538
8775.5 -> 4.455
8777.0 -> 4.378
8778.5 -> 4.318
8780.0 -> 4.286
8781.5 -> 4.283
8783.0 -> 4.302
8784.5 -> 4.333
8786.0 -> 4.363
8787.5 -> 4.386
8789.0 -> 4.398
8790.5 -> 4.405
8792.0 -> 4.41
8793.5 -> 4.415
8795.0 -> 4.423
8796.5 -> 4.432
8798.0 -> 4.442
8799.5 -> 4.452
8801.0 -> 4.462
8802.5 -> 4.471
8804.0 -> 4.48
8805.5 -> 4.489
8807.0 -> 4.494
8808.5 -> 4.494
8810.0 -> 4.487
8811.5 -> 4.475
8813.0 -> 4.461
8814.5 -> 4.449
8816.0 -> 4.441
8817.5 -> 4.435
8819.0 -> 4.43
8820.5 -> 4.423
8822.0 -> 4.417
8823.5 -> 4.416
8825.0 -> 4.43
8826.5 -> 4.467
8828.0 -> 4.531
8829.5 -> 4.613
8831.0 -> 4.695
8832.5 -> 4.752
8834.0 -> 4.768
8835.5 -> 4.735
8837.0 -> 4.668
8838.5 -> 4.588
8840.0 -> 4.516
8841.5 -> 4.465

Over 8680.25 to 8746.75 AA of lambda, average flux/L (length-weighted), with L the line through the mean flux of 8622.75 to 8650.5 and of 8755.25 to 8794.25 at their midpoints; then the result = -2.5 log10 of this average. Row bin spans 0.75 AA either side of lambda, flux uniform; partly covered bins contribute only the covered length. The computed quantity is 0.00 mag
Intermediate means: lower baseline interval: 4.4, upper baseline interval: 4.45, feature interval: 4.42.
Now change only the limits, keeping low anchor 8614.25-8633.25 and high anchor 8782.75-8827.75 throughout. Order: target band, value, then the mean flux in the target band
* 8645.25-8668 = -0.06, 4.72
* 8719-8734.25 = 0.00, 4.43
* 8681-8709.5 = 0.01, 4.4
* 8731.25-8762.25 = 0.02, 4.36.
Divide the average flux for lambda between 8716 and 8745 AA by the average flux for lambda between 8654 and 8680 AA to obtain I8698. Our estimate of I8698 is 1.0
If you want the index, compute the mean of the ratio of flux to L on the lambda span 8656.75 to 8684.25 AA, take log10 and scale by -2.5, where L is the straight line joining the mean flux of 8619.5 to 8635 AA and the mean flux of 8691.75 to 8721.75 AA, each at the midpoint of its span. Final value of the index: -0.034 mag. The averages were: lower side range 4.43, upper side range 4.44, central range 4.57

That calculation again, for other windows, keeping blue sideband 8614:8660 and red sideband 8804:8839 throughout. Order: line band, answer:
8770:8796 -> 0.027 mag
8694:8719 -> 0.021 mag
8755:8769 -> 0.004 mag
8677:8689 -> 0.025 mag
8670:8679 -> 0.010 mag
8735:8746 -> 0.032 mag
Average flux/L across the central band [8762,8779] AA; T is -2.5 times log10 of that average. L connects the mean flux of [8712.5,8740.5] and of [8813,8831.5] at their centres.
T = -0.02 mag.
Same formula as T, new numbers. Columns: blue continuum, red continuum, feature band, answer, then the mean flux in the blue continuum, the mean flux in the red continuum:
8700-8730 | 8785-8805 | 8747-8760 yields 0.033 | 4.45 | 4.43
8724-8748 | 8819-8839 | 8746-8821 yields 0.011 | 4.38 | 4.57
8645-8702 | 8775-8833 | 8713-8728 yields -0.001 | 4.55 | 4.44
